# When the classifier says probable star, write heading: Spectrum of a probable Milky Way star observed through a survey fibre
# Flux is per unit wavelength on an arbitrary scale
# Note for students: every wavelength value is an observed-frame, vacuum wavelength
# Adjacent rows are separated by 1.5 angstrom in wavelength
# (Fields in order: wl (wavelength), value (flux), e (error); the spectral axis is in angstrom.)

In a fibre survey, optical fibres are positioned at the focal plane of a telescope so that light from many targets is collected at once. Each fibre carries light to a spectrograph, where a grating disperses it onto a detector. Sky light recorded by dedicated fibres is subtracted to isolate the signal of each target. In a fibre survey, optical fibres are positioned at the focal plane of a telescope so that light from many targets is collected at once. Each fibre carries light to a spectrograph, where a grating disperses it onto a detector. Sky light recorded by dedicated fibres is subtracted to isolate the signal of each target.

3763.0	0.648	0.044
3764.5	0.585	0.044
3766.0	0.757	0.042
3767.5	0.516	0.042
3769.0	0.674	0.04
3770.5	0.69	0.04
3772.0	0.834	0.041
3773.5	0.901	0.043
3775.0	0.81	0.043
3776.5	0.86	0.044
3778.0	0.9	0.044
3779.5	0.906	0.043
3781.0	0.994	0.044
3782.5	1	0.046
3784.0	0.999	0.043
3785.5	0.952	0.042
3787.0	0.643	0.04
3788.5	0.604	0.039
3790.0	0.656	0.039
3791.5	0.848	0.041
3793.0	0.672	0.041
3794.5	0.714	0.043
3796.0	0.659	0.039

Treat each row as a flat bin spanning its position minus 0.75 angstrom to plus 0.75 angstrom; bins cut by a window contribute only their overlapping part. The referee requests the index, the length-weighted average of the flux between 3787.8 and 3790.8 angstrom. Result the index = 0.634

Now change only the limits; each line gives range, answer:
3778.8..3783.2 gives 0.967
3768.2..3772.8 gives 0.732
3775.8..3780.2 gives 0.889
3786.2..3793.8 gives 0.687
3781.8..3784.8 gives 0.999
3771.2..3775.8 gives 0.847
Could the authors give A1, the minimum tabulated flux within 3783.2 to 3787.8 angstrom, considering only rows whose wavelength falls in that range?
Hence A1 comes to 0.643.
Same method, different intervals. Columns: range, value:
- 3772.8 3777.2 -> 0.81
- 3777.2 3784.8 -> 0.9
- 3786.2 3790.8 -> 0.604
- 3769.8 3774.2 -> 0.69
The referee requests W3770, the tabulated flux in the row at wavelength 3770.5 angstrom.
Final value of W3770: 0.69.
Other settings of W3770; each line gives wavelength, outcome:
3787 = 0.643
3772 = 0.834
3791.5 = 0.848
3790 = 0.656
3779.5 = 0.906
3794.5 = 0.714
